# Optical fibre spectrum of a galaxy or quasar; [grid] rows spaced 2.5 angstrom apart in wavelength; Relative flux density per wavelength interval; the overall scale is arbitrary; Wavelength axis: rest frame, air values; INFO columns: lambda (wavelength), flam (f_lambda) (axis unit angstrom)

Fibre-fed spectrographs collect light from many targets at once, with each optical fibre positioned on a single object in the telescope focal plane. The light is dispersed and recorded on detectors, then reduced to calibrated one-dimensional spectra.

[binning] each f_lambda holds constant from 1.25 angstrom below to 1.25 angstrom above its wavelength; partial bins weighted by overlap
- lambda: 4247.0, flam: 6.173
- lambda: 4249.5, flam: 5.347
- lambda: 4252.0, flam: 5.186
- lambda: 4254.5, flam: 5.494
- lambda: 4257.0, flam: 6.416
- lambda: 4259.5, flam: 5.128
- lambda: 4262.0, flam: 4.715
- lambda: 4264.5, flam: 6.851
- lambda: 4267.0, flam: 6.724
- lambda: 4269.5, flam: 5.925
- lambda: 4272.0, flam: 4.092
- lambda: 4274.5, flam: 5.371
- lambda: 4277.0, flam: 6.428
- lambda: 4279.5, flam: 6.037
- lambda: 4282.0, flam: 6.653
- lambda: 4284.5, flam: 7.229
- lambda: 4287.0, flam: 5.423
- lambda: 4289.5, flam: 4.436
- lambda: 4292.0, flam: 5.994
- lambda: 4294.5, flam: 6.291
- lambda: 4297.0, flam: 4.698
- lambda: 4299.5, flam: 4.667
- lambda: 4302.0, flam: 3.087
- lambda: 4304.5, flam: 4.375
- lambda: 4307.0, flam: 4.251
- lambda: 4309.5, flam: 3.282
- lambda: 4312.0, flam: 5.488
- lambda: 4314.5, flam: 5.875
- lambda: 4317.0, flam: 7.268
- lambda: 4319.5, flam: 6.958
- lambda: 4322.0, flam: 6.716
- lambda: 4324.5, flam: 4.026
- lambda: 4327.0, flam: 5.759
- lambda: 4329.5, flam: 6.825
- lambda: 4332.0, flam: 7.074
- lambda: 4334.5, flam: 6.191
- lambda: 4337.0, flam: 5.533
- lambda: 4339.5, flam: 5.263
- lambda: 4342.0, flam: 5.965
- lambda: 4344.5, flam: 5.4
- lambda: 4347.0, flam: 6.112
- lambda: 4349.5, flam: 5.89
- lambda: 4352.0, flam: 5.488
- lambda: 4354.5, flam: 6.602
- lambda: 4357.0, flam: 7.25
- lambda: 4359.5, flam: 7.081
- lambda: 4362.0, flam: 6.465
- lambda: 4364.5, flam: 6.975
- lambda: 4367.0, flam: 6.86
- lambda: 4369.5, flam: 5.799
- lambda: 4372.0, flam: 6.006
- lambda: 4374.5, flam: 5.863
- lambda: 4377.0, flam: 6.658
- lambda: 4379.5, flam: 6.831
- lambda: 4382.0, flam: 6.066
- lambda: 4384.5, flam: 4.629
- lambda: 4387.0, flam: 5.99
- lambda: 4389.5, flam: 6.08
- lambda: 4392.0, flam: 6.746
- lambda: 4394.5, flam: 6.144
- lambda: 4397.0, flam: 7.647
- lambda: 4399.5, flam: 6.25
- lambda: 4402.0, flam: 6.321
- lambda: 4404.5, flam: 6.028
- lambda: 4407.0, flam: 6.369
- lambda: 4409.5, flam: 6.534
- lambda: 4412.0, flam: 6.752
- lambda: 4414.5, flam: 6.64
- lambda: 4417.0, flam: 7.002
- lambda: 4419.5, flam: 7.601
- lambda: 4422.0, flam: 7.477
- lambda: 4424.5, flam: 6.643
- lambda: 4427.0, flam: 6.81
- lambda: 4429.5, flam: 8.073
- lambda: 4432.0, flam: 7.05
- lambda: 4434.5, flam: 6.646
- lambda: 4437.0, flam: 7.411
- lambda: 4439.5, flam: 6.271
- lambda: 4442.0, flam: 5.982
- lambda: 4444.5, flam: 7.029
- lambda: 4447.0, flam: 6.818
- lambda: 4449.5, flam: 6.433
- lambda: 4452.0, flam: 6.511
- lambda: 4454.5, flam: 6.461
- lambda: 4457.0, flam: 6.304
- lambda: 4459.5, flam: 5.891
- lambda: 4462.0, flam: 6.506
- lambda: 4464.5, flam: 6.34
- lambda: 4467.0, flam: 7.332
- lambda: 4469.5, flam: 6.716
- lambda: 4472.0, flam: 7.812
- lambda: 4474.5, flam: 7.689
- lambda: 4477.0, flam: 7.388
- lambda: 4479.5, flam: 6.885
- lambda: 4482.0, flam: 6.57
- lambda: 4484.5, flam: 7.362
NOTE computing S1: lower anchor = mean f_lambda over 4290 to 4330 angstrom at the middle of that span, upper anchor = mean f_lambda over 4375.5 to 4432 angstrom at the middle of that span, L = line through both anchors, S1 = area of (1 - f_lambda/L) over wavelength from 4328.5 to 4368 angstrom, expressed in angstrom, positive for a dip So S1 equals -3.2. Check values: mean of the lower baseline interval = 5.3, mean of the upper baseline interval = 6.61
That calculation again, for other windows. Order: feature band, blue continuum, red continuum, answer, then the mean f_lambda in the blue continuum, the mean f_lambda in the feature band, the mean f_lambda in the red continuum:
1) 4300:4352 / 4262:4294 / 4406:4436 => 5.9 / 5.89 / 5.55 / 6.98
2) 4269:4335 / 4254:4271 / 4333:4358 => 4.1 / 5.88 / 5.56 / 5.97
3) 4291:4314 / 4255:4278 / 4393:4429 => 4.9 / 5.72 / 4.71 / 6.76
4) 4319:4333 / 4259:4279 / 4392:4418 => -0.3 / 5.69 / 6.17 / 6.57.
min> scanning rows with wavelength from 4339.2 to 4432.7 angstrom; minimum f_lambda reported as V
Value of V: 4.629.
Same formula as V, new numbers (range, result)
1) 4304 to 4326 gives 3.282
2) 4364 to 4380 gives 5.799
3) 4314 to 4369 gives 4.026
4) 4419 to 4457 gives 5.982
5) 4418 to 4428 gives 6.643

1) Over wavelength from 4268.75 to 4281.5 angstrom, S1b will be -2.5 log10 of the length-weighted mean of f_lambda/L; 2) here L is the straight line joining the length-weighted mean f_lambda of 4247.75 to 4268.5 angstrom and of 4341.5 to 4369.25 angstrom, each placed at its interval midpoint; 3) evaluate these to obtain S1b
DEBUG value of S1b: 0.04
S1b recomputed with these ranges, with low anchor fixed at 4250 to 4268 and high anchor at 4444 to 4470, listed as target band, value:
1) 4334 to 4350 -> 0.065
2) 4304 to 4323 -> 0.080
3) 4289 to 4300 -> 0.115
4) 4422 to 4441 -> -0.089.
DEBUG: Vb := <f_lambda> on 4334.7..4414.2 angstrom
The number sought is 6.25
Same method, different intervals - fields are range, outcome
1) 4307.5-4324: 5.77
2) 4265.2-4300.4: 5.74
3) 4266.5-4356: 5.65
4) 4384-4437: 6.69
